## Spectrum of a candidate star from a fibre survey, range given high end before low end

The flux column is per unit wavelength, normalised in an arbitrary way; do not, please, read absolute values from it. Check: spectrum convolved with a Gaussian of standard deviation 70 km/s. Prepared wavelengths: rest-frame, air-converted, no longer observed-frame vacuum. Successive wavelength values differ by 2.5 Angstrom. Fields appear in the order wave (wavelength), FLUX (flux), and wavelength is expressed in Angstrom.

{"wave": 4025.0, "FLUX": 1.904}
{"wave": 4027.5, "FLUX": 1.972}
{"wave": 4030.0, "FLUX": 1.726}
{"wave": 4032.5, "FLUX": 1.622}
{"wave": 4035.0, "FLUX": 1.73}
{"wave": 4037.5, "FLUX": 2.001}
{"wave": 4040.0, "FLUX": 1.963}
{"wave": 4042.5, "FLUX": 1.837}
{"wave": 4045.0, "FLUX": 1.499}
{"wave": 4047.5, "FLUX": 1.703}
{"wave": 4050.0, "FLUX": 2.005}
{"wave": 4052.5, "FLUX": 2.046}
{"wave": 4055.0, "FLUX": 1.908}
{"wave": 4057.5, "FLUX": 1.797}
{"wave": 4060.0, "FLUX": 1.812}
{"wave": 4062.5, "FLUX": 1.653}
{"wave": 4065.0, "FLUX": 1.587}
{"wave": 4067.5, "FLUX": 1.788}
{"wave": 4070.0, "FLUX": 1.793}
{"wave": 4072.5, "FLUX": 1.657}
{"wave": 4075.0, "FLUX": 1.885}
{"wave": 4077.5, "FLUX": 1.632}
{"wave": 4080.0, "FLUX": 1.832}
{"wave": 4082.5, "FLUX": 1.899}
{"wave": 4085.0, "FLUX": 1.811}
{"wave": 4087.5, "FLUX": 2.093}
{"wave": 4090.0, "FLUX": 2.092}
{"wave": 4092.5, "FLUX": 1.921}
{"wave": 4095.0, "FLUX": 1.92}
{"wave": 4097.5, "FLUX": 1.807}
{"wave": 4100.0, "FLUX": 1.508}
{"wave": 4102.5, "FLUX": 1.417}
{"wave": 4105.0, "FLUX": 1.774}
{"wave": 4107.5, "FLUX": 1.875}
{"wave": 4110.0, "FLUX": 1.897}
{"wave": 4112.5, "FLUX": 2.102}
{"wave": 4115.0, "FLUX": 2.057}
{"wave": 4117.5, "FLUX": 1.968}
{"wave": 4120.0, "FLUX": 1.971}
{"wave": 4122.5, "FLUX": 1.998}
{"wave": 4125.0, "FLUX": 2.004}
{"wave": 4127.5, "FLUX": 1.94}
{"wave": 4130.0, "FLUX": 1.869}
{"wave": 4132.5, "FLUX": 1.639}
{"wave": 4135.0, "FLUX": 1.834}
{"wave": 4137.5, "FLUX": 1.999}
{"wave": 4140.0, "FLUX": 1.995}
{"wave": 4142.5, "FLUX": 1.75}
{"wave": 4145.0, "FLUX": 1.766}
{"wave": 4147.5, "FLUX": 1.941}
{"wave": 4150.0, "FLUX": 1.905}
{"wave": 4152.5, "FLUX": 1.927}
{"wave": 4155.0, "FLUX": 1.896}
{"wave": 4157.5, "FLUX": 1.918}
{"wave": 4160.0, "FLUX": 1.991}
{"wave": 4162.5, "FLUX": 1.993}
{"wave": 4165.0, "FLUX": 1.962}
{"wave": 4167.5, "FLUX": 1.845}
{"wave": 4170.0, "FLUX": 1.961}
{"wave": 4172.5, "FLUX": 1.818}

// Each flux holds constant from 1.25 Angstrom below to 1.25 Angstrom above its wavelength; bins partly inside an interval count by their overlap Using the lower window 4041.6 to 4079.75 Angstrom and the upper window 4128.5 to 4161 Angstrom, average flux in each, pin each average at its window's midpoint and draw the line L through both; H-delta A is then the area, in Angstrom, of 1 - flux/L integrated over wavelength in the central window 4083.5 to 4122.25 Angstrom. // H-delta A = -1.2 Angstrom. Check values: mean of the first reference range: 1.77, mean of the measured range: 1.88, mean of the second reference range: 1.88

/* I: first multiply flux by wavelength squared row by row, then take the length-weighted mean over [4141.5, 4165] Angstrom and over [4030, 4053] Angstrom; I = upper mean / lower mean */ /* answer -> 1.1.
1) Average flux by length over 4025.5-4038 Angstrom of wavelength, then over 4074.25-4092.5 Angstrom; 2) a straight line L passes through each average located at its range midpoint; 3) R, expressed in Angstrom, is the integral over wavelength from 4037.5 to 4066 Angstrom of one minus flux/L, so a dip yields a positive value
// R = 0.4 Angstrom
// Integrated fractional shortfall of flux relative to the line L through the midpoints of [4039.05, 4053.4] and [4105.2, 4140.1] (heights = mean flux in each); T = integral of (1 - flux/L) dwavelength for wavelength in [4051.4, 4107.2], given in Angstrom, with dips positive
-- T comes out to 2.2 Angstrom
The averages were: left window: 1.83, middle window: 1.8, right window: 1.93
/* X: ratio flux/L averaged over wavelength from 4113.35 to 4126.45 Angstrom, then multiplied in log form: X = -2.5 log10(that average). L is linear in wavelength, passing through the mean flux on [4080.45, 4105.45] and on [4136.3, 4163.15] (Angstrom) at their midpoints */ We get -0.08 mag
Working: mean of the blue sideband 1.83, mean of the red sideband 1.91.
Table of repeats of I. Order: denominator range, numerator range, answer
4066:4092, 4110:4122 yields 1.11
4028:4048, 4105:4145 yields 1.13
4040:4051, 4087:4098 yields 1.13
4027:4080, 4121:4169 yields 1.11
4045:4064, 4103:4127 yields 1.10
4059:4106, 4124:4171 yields 1.10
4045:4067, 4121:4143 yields 1.10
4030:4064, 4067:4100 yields 1.04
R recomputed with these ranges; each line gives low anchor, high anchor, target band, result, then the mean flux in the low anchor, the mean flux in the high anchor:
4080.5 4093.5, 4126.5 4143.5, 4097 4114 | 1.31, 1.96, 1.86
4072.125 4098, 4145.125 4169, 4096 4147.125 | 1.09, 1.88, 1.92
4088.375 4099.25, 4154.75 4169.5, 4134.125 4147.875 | 0.39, 1.92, 1.94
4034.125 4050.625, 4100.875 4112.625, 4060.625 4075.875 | 0.61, 1.81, 1.78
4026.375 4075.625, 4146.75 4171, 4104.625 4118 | -0.58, 1.8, 1.93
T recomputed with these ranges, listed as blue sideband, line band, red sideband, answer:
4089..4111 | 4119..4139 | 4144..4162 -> -0.5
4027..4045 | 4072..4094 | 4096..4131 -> -0.4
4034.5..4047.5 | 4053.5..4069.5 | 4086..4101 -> 0.6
